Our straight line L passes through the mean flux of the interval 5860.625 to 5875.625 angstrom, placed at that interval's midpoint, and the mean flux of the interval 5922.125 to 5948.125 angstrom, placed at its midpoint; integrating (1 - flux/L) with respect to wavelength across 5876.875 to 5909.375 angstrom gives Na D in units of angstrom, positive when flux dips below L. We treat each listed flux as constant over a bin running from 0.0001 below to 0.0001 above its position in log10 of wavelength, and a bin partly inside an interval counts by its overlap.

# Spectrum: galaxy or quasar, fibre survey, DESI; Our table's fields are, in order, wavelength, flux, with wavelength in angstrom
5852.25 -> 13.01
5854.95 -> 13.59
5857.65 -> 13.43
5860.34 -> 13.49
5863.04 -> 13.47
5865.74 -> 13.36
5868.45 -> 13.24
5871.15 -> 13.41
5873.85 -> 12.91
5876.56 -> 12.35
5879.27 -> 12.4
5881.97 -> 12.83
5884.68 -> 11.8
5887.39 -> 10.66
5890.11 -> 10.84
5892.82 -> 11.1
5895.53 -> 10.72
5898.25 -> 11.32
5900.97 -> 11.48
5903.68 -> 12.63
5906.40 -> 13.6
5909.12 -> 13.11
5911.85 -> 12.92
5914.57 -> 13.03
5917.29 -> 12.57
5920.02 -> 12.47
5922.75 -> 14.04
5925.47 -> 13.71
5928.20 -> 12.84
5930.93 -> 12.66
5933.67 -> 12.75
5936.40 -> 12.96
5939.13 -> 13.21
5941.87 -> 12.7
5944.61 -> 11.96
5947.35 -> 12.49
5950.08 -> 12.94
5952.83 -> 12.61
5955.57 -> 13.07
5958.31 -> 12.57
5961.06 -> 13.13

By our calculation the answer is 3.2 angstrom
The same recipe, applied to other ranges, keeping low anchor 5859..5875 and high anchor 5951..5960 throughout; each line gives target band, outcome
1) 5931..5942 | -0.02 angstrom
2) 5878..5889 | 1.10 angstrom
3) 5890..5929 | 1.71 angstrom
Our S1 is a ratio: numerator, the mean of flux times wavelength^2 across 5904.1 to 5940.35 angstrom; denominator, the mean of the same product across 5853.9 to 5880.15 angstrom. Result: 1.01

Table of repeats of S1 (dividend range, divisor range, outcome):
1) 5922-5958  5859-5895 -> 1.06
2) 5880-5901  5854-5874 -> 0.86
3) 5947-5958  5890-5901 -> 1.18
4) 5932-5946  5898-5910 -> 1.03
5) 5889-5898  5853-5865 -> 0.82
